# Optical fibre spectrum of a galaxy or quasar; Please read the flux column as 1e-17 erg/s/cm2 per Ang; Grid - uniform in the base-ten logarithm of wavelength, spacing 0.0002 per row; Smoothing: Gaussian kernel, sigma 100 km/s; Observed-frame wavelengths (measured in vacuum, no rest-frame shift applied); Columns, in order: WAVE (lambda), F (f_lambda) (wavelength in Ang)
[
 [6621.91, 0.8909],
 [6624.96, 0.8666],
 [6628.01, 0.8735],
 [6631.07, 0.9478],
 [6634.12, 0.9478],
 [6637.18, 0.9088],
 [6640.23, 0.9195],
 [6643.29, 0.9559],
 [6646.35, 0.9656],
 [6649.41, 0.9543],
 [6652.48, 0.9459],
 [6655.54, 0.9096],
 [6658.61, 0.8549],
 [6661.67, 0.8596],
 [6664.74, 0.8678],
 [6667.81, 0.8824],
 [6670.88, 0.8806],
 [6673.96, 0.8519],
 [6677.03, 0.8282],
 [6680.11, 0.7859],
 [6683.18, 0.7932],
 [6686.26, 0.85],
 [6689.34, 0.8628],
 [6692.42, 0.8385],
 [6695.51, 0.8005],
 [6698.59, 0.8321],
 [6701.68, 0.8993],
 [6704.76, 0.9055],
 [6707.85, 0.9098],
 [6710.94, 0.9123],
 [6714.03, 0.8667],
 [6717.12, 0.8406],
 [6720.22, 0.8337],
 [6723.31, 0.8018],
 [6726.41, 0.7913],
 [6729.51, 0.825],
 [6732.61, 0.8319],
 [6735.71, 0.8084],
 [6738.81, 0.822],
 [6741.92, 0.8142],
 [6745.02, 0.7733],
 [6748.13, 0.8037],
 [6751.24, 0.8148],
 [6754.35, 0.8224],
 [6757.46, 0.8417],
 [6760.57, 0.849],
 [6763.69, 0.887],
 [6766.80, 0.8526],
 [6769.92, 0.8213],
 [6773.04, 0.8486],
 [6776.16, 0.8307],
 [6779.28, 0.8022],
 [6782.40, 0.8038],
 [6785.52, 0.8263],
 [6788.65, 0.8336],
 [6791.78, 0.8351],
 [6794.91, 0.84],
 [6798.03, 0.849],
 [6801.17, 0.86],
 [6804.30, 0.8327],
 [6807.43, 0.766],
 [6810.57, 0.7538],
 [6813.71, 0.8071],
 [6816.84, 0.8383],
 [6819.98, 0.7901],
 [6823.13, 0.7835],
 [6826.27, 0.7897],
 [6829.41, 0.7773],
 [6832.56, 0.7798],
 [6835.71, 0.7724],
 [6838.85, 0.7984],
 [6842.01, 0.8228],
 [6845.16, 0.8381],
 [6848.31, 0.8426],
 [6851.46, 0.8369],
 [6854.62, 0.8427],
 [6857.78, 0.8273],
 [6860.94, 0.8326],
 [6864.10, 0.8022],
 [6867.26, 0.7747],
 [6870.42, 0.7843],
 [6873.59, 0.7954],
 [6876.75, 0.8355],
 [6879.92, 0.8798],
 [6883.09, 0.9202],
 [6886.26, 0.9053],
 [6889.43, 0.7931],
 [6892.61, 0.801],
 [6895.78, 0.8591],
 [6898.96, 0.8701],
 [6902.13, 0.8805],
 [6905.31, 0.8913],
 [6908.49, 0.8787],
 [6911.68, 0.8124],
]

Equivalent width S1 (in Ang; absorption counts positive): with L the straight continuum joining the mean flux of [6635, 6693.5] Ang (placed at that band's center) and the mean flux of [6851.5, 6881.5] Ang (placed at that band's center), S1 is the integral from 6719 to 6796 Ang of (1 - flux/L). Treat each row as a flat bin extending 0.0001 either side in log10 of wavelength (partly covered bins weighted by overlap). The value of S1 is 2.6 Ang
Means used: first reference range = 0.881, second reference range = 0.82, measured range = 0.824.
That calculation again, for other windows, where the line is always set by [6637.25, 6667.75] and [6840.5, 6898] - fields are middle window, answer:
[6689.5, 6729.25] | 1.79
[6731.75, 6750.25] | 1.52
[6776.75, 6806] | 1.05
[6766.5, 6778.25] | 0.46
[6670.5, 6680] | 0.68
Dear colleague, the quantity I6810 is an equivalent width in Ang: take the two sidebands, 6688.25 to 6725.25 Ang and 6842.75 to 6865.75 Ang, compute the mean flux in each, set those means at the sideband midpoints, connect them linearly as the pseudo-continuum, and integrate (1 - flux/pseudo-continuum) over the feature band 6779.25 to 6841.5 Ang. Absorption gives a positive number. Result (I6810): 2.4 Ang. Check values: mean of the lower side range 0.858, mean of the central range 0.807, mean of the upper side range 0.831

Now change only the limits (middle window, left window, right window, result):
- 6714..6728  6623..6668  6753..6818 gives 0.72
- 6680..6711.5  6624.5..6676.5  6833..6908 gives 1.25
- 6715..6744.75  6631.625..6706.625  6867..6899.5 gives 1.74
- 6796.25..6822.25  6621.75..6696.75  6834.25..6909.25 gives 1.17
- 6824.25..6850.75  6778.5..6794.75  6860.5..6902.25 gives 0.86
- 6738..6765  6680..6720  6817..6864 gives 0.45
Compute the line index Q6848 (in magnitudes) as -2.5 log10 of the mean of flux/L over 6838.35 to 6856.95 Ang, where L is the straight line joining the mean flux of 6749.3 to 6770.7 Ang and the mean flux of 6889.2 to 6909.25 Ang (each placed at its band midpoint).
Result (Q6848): 0.02 mag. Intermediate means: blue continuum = 0.841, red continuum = 0.857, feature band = 0.832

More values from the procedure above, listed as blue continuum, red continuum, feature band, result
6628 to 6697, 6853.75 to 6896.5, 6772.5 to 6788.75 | 0.04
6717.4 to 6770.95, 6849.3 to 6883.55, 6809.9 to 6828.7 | 0.04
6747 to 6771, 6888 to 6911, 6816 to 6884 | 0.04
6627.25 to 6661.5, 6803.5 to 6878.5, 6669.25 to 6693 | 0.08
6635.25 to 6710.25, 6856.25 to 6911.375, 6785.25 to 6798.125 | 0.03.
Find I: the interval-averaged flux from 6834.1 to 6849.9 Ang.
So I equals 0.815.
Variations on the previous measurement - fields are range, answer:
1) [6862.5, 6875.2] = 0.79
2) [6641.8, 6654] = 0.955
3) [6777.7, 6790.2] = 0.817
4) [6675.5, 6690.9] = 0.824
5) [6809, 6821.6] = 0.797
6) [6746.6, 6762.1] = 0.826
